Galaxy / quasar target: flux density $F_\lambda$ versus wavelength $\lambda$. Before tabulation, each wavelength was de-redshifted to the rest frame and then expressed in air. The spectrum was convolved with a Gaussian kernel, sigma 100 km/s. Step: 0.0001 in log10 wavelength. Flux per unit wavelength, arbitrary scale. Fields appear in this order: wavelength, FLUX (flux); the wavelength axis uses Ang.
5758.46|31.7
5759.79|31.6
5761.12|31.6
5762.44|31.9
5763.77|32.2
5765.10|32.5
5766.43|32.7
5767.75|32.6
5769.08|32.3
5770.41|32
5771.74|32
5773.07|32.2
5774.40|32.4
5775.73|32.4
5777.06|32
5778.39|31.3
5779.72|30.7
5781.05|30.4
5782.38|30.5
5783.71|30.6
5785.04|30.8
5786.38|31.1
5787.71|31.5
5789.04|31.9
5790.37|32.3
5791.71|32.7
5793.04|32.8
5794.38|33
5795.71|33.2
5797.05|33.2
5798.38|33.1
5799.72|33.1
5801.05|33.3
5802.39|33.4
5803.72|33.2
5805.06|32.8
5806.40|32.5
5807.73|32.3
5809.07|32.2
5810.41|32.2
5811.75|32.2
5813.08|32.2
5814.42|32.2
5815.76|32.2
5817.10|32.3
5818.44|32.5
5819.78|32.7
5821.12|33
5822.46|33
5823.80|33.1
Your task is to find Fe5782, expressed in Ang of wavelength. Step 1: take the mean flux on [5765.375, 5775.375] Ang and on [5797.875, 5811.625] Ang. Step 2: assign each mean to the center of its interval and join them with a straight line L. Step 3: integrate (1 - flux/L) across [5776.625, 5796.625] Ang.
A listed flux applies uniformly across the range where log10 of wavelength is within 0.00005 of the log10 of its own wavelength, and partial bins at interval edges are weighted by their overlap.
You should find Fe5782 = 0.5 Ang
